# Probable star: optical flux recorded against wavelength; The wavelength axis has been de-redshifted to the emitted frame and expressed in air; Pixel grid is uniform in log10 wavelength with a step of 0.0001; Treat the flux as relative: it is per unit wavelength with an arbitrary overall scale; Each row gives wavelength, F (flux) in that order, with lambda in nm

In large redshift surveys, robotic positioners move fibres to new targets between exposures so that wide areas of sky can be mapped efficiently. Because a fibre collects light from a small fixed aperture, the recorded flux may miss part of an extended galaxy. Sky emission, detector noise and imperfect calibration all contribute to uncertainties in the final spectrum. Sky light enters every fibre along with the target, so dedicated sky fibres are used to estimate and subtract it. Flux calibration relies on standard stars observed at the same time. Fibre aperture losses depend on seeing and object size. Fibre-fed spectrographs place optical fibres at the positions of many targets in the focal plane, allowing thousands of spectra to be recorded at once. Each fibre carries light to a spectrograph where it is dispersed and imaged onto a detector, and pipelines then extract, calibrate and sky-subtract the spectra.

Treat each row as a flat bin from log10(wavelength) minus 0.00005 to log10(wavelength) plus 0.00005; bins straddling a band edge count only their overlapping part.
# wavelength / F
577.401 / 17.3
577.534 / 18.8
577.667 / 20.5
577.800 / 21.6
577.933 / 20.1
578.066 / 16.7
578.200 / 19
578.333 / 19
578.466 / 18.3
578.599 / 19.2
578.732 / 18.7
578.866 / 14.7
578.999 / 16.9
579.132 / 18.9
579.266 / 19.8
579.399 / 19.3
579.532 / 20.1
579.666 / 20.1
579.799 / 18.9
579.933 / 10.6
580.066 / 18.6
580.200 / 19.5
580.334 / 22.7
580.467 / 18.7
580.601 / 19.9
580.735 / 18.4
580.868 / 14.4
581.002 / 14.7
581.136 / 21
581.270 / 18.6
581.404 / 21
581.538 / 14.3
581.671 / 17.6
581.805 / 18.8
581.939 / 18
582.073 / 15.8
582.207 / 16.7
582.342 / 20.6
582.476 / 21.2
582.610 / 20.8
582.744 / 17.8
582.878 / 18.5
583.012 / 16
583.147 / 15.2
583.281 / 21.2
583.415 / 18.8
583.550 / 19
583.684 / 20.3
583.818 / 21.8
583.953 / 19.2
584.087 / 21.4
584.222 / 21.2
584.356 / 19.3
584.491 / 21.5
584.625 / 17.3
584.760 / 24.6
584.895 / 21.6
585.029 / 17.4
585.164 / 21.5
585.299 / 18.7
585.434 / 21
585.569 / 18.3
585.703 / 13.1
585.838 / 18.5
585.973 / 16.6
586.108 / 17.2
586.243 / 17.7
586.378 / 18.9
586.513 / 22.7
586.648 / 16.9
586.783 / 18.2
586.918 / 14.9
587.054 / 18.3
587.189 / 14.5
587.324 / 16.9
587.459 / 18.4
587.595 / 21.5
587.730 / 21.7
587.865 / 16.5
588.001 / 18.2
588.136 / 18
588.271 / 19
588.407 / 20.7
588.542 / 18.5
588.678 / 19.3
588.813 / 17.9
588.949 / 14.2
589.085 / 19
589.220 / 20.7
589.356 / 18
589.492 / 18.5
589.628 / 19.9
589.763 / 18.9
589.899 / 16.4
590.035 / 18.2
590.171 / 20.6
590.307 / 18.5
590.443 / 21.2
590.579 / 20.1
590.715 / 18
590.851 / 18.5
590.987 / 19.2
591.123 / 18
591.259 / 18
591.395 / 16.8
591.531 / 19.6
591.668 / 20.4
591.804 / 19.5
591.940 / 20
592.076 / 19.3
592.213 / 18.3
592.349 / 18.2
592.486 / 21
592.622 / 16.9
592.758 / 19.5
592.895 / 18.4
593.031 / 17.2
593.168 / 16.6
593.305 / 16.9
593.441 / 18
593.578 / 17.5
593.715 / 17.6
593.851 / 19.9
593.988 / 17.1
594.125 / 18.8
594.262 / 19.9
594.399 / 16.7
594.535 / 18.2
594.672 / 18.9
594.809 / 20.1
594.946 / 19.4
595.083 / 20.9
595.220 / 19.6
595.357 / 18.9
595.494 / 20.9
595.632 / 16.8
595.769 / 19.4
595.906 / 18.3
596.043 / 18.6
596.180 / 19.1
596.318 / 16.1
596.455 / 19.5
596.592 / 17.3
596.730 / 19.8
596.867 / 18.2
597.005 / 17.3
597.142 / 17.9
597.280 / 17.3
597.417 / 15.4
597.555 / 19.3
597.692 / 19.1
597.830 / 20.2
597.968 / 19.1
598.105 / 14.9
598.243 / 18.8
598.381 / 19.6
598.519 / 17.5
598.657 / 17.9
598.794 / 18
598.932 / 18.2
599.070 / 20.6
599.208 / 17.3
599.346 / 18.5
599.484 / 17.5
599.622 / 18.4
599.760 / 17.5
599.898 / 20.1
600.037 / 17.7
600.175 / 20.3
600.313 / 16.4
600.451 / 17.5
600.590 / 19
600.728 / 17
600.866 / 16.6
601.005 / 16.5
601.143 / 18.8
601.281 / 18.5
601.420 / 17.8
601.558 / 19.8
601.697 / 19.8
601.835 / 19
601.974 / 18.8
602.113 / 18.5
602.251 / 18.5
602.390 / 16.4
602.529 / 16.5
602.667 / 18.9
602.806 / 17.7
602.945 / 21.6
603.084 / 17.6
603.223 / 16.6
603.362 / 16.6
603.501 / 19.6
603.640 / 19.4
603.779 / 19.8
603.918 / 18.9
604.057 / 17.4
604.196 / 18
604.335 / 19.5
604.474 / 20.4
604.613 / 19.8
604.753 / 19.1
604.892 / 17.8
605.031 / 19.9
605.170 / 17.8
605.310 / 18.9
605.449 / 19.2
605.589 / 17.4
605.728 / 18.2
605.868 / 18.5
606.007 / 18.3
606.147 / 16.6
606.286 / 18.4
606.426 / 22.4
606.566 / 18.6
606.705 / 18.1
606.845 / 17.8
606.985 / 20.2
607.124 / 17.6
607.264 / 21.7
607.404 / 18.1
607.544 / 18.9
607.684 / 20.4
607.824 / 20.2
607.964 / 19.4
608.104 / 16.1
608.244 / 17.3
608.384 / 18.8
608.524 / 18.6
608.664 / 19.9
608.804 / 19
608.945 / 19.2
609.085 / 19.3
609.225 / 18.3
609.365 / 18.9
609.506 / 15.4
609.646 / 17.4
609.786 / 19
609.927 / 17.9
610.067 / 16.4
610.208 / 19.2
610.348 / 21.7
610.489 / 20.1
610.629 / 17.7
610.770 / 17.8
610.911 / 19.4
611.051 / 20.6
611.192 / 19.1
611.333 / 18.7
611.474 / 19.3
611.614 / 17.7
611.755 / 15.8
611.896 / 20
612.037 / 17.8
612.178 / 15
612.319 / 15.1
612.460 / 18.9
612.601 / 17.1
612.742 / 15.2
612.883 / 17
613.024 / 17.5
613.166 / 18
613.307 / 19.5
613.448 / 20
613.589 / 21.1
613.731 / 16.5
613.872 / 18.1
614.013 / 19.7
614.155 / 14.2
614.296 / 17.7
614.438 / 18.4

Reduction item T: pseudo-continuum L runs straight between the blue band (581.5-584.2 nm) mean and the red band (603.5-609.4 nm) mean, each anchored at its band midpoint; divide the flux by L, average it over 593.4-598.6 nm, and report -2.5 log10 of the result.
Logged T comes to 0.02 mag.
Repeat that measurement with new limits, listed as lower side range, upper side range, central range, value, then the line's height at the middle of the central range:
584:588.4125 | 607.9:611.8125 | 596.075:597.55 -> 0.05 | 18.7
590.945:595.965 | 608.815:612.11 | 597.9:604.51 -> 0.02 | 18.6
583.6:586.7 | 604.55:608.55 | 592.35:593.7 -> 0.07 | 19.2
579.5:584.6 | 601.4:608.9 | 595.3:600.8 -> 0.03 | 18.7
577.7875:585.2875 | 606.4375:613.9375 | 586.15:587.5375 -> 0.06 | 18.8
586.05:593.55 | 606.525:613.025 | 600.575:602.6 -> 0.02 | 18.4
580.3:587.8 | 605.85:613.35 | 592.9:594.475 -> 0.05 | 18.6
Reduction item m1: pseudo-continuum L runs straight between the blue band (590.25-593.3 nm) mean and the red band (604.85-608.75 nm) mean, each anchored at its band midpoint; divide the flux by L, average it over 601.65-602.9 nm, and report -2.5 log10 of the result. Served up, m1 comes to 0.03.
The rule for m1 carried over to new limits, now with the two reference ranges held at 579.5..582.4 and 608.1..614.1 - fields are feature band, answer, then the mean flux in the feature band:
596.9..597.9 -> 0.01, 18.1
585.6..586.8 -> 0.02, 17.8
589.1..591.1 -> -0.05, 19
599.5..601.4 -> 0.01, 18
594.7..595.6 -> -0.09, 19.8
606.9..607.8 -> -0.07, 19.5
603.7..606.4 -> -0.03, 18.7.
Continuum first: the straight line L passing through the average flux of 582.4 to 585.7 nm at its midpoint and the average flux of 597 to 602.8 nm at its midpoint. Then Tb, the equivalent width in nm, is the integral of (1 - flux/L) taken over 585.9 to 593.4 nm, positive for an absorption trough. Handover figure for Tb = 0.24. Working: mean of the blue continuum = 19.6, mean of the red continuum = 18.2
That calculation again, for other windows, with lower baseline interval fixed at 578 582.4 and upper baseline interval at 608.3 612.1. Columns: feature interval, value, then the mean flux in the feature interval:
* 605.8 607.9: -0.05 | 19.1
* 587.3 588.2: -0.03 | 18.8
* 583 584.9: -0.18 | 19.9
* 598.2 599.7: 0.01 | 18.4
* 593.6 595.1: -0.03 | 18.8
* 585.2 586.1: 0.02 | 17.8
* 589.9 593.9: -0.07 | 18.6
